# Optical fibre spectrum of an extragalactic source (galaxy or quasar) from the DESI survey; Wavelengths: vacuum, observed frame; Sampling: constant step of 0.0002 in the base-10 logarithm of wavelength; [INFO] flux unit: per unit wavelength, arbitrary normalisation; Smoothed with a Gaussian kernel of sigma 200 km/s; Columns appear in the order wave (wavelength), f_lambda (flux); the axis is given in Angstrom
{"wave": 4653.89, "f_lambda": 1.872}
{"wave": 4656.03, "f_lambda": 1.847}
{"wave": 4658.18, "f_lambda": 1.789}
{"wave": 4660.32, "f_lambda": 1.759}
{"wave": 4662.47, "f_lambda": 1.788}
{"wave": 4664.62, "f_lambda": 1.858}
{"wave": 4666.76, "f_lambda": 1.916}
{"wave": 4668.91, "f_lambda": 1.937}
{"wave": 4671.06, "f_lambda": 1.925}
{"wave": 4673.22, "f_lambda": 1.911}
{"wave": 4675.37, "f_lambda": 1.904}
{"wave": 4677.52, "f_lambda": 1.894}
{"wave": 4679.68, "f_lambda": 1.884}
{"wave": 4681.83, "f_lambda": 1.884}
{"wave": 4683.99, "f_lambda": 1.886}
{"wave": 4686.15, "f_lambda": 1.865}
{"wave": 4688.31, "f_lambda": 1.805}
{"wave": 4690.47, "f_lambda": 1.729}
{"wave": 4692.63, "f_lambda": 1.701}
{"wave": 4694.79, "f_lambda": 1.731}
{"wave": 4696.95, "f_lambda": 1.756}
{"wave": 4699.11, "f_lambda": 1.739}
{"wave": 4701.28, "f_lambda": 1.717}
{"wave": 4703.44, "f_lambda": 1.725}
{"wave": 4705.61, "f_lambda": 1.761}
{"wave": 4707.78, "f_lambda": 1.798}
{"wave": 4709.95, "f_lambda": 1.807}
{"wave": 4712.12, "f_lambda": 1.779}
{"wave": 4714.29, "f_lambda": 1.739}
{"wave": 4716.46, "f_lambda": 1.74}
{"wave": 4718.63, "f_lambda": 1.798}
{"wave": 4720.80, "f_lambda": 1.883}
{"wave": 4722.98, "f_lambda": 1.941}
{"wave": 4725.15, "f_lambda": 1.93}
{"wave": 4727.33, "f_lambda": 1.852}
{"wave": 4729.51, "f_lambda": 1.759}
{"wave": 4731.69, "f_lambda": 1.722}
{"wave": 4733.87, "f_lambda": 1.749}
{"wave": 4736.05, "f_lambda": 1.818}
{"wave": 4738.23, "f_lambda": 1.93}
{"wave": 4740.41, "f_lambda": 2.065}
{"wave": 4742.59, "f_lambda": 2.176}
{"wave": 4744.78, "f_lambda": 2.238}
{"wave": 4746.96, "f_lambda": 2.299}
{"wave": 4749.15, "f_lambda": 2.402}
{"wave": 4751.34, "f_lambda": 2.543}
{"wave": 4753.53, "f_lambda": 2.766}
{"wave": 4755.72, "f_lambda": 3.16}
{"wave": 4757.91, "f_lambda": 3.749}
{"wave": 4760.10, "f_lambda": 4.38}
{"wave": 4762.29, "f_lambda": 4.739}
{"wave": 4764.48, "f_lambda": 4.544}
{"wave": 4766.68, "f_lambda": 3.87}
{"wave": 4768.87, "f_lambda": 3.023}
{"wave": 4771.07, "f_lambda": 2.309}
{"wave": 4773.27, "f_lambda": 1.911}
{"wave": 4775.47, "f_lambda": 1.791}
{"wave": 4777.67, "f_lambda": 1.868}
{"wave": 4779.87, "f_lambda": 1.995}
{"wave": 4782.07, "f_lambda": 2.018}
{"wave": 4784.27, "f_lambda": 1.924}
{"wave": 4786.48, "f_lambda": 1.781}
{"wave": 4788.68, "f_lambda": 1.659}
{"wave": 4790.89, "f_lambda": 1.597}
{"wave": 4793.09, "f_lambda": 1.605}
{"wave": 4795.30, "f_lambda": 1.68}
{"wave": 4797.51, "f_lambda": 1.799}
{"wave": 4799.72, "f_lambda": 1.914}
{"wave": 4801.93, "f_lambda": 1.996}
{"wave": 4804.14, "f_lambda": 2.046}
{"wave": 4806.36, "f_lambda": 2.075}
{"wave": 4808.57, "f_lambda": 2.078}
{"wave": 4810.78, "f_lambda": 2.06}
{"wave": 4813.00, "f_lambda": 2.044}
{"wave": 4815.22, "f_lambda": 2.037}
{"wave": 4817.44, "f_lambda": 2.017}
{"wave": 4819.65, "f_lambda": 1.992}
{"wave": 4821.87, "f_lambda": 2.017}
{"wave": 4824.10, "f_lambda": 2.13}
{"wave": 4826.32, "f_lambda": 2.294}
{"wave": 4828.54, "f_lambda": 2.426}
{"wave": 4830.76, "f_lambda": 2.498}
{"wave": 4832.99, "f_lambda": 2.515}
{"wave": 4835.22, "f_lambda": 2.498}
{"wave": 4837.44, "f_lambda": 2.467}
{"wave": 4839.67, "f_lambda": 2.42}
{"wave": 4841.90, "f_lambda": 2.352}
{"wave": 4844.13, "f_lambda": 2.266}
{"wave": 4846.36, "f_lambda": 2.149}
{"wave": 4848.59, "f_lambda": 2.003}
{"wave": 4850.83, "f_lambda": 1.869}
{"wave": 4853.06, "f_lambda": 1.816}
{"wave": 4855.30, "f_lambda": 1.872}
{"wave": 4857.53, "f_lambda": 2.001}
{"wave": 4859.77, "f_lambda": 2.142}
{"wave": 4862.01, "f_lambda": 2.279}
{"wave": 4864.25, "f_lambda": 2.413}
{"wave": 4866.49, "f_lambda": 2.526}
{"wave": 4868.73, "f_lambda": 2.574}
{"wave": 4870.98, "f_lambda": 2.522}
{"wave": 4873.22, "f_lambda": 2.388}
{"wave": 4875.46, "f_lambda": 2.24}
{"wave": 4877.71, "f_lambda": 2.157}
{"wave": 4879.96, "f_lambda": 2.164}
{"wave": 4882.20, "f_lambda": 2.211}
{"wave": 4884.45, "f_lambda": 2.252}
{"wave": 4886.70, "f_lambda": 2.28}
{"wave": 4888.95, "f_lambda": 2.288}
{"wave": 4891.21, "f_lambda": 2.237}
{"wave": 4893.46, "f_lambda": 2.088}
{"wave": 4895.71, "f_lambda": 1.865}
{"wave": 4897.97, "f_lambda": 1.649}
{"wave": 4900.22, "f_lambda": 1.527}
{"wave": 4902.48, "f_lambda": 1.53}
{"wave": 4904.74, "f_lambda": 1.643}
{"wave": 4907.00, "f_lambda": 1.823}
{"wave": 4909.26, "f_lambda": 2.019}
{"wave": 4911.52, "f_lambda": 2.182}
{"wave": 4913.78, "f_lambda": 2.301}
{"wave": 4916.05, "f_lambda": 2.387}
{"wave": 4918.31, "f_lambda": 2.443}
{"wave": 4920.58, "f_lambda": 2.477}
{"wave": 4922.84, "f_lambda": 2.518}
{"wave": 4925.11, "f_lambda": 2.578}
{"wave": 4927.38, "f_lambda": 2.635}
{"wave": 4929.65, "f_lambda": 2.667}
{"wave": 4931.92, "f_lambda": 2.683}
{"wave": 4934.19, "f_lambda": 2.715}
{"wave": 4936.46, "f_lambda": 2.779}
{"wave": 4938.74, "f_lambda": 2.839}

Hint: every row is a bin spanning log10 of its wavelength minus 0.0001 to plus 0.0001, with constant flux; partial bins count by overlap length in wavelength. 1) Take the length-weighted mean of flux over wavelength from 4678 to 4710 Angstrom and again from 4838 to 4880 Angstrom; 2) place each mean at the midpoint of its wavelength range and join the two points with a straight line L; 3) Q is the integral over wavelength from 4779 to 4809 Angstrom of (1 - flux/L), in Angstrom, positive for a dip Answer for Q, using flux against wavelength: 2.8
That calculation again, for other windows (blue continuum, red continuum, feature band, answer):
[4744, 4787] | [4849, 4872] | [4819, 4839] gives 0.5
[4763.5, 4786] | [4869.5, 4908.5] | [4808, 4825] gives 2.1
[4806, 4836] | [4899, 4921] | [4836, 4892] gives -3.5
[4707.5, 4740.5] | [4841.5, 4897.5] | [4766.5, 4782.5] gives -2.7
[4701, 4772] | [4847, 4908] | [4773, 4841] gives 6.0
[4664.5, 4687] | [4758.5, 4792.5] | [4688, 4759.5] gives 7.4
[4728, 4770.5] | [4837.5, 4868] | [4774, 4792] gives 5.2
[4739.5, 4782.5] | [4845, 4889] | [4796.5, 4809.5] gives 3.0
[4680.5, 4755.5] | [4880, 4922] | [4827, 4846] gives -3.7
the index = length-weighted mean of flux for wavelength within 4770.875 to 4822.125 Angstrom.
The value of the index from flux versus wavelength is 1.92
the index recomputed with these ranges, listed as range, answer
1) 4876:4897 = 2.17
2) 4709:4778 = 2.42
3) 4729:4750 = 2.02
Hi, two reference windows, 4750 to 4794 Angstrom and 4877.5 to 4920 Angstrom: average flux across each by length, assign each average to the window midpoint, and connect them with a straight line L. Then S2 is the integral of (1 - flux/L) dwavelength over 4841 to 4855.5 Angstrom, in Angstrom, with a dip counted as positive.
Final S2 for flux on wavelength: 1.6 Angstrom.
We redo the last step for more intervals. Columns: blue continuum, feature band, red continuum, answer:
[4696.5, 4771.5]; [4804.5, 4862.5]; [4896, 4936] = 3.09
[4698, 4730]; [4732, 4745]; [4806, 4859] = -0.61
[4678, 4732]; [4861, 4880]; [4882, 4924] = -3.11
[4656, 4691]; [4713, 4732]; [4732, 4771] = 5.12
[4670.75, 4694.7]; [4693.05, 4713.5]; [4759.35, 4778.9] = 3.74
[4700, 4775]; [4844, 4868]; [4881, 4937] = 1.55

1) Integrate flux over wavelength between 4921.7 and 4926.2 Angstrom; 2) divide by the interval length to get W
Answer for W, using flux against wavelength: 2.55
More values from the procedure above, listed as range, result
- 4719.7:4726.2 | 1.92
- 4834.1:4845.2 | 2.4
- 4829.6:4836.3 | 2.5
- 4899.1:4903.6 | 1.53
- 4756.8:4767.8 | 4.26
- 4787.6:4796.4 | 1.64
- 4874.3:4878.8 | 2.2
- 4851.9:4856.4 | 1.84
